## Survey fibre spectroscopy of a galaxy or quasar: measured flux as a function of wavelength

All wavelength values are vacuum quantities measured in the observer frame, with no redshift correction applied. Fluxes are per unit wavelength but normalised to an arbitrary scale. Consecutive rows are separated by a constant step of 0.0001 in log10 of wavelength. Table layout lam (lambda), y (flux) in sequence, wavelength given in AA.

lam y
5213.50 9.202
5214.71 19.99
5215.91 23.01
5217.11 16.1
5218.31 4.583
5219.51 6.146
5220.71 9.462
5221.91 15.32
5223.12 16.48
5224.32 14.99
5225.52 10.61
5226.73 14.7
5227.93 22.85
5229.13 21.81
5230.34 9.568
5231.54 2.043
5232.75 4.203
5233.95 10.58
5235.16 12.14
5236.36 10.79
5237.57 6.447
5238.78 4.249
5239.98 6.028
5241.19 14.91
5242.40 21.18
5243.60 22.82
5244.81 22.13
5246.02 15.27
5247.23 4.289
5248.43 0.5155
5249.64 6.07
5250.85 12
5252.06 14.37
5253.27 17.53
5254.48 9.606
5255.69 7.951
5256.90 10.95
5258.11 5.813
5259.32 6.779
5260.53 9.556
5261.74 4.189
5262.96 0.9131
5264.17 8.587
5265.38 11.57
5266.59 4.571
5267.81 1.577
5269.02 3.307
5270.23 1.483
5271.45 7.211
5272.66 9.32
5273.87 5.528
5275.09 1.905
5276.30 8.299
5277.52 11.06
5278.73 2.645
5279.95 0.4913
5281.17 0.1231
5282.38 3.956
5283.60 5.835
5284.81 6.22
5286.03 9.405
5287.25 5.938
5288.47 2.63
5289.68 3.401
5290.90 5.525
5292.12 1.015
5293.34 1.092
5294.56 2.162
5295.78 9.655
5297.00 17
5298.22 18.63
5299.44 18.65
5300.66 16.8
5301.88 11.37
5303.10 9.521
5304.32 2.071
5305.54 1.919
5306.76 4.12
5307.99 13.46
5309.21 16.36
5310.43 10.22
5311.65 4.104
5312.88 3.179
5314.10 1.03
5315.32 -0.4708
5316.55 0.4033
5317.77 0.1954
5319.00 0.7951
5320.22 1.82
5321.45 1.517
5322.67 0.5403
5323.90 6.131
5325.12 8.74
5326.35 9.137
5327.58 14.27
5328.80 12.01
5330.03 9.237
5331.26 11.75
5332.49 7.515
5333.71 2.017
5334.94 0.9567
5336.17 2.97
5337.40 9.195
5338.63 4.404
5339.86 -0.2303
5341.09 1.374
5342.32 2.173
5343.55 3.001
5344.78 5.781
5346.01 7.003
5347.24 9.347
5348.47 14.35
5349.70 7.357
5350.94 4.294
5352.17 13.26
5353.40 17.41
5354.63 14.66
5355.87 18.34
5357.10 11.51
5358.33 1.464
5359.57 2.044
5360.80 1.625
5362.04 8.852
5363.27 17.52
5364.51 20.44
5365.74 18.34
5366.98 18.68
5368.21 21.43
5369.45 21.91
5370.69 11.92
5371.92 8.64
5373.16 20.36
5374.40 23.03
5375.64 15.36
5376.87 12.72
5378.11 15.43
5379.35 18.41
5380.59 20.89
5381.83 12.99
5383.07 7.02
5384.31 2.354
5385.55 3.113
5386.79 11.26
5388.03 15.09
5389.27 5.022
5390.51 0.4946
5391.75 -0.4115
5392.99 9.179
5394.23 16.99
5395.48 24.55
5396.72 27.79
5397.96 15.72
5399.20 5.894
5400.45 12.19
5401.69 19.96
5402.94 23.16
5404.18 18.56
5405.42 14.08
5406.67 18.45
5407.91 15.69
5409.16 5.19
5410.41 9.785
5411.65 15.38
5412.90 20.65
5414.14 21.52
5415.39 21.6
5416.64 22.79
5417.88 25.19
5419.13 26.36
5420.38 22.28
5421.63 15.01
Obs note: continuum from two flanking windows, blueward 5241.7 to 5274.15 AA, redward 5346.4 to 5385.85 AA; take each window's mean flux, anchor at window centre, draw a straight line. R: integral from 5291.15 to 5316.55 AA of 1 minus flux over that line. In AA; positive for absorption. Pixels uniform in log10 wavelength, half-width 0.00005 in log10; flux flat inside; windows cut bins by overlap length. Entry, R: 6.8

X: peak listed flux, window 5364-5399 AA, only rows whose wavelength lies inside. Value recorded 27.79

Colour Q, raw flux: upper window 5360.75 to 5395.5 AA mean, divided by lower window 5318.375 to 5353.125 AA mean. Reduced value 2.1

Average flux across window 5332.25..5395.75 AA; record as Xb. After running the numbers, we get 10.4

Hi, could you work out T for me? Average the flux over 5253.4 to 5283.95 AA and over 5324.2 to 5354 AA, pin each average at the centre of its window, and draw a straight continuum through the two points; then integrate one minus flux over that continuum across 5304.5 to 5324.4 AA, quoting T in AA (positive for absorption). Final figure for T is 8.11 AA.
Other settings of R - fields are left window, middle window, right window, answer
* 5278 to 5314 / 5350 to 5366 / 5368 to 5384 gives 2.9 AA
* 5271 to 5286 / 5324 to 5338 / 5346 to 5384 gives 3.1 AA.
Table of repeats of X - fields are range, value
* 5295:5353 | 18.65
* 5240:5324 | 22.82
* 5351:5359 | 18.34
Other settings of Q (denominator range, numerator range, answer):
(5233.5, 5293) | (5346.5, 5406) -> 1.72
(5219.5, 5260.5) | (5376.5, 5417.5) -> 1.22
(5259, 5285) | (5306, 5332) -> 1.17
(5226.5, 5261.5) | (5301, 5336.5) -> 0.52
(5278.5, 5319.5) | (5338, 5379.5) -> 1.85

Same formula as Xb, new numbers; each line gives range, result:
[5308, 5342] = 5.28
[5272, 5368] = 7.33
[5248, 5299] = 6.64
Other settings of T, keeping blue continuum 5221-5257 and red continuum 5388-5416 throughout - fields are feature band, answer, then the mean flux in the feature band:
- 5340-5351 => 6.3 AA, 5.89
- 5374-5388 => 1.4 AA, 12.9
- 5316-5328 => 8.2 AA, 4.22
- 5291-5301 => 2.1 AA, 10.2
